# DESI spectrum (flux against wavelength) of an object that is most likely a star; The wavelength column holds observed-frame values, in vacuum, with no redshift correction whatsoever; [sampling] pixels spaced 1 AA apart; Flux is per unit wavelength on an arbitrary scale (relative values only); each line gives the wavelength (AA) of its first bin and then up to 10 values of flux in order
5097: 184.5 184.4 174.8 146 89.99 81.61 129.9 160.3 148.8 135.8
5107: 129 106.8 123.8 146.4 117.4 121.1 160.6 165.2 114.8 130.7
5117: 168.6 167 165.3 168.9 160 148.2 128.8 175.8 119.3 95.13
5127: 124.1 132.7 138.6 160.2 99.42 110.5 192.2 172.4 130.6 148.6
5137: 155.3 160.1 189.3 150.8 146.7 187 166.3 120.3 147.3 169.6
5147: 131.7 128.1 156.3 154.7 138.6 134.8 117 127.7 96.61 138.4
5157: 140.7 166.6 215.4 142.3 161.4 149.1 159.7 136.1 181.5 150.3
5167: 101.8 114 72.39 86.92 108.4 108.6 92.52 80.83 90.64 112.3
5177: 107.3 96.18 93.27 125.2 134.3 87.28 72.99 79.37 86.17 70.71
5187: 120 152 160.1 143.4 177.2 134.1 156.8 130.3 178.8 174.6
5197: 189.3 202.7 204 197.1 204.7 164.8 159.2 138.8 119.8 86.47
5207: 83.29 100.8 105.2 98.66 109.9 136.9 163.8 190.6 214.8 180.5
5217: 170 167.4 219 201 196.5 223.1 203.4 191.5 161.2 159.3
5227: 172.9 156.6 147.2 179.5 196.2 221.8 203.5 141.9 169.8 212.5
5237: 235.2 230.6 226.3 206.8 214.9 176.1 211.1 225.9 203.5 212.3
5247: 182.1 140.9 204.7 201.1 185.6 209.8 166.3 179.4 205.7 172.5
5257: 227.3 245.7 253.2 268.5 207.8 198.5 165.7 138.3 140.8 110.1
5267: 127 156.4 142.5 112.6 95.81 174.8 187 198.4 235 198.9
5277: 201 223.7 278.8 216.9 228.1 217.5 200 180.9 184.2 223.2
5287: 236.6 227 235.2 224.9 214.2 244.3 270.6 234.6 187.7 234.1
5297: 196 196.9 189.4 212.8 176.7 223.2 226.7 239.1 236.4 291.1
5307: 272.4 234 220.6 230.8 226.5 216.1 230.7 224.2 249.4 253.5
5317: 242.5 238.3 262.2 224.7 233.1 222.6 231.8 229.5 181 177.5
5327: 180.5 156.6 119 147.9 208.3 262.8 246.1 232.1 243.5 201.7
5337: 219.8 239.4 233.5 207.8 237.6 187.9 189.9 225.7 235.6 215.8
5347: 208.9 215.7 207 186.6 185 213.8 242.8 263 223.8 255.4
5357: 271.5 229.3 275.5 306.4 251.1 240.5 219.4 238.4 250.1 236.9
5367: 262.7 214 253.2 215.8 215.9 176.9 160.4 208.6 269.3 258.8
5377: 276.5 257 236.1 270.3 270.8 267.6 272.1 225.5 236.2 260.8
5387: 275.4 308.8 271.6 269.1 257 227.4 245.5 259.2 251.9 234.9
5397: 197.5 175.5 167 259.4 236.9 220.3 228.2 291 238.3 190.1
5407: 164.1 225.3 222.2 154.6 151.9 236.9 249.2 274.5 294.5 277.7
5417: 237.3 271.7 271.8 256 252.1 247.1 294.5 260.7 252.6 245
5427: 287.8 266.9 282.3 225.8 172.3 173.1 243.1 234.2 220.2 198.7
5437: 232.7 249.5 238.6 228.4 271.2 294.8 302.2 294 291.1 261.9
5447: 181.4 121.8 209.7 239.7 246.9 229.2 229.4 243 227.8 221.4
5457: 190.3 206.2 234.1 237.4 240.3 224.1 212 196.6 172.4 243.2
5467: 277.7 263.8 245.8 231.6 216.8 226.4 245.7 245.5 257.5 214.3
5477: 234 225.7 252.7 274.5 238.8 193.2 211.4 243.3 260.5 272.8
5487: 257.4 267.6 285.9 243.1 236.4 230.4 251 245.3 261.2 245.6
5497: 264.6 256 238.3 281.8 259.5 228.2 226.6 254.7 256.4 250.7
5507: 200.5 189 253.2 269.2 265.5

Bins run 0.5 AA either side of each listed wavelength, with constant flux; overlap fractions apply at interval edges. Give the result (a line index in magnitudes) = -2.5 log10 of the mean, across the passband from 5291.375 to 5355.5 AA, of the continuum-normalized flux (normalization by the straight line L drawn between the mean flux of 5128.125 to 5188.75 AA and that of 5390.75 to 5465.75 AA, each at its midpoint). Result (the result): -0.140 mag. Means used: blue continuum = 131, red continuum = 234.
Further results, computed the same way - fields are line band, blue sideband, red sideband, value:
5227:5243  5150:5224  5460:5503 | -0.23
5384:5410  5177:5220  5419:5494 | -0.09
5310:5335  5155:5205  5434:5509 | -0.17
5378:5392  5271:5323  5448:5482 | -0.16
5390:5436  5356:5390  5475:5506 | 0.05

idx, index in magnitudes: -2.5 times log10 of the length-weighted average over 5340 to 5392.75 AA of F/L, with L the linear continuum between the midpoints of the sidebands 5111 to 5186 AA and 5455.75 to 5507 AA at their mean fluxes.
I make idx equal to -0.17 mag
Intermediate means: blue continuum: 134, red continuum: 240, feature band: 239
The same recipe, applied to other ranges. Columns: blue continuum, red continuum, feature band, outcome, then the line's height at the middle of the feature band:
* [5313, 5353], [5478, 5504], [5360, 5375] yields -0.03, 223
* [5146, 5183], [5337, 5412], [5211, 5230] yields -0.16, 154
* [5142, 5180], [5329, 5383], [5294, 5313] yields -0.10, 204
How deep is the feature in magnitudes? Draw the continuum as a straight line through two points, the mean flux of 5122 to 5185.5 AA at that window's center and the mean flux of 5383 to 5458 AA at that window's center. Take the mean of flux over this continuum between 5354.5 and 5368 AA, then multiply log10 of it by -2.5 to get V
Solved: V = -0.16 mag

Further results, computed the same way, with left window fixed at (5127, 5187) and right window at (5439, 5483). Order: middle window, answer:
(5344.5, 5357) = -0.135 mag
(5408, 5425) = -0.126 mag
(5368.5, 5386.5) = -0.168 mag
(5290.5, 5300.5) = -0.220 mag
